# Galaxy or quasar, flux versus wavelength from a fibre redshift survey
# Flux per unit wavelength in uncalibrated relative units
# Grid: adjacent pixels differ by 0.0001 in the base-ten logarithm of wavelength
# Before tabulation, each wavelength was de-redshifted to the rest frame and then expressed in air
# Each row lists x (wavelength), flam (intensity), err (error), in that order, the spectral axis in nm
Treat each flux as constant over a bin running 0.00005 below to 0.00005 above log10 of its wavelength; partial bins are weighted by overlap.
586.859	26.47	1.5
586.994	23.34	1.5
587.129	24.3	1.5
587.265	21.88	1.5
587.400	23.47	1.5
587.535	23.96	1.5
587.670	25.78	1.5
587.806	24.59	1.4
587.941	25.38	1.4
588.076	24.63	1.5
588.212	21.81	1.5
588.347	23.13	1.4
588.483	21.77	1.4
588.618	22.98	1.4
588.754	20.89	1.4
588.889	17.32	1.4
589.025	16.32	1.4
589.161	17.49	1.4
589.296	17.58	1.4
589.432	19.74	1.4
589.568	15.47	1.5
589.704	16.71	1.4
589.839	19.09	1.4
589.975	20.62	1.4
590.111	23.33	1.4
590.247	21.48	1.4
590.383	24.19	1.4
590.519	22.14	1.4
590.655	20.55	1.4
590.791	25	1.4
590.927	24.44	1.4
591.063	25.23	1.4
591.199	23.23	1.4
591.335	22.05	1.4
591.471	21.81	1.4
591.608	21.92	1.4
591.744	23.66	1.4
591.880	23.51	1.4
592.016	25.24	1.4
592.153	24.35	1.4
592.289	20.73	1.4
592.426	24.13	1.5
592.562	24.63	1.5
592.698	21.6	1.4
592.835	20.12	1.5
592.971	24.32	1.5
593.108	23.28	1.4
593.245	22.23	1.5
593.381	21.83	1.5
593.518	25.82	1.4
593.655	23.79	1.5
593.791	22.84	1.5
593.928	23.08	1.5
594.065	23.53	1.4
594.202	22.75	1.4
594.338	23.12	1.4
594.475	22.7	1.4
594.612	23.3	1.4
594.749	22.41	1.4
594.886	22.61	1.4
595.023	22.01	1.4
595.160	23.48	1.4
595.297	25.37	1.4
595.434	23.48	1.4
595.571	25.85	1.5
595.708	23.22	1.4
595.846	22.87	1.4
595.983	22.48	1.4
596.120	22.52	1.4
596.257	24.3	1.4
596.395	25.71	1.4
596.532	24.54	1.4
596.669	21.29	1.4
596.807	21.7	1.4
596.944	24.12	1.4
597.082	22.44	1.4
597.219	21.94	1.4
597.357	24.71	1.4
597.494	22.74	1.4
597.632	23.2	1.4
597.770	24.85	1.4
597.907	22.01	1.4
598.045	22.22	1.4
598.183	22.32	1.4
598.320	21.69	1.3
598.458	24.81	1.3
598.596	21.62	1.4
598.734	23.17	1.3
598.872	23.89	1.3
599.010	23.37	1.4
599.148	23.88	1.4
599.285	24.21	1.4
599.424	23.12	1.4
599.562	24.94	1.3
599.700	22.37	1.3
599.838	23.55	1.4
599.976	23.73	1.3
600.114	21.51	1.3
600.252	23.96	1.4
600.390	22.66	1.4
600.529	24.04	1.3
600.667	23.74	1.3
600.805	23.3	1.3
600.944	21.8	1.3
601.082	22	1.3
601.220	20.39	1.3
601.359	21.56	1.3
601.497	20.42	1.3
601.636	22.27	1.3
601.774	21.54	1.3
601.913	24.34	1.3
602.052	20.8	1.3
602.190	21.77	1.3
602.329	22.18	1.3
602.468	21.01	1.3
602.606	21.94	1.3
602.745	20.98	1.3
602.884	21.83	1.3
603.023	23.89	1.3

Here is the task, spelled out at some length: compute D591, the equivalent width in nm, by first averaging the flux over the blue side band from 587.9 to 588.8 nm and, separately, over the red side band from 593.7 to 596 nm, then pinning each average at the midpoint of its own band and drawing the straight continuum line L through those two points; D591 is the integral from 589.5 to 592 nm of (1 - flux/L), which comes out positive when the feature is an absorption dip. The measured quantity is 0.12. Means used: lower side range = 22.9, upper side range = 23.3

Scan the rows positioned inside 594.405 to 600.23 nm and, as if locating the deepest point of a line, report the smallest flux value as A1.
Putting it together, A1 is 21.29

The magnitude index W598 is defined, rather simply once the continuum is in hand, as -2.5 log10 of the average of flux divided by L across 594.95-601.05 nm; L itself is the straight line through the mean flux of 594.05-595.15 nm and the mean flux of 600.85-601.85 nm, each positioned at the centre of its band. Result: -0.05 mag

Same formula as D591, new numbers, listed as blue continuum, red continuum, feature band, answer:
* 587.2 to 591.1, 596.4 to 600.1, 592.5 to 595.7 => -0.11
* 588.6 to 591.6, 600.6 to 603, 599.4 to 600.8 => -0.10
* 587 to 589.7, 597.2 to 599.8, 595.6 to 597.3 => -0.02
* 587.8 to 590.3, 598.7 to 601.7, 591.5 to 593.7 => -0.20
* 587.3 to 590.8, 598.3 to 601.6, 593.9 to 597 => -0.15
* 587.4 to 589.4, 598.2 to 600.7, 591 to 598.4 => -0.18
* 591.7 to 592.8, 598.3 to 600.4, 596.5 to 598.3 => 0.04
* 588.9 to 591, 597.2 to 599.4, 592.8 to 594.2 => -0.11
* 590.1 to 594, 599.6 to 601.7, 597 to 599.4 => -0.05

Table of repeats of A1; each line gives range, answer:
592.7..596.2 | 20.12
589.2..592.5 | 15.47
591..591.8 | 21.81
